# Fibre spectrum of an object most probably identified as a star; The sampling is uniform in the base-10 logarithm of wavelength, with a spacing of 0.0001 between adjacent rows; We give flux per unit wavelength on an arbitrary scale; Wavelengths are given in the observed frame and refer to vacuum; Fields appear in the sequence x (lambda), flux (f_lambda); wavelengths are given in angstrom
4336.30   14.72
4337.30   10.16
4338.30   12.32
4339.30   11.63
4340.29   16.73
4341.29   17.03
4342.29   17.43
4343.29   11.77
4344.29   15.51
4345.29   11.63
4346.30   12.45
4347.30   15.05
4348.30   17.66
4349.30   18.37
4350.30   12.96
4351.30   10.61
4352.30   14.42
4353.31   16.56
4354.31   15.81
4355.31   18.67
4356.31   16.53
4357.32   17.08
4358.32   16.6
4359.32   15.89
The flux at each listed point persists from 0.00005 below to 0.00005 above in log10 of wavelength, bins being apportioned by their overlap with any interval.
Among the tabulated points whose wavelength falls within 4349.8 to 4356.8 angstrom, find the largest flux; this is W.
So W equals 18.67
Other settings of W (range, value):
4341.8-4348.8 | 17.66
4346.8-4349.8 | 18.37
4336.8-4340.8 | 16.73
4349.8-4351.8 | 12.96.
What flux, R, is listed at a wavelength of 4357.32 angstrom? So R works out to 17.08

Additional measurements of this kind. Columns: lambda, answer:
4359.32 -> 15.89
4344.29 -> 15.51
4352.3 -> 14.42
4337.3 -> 10.16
